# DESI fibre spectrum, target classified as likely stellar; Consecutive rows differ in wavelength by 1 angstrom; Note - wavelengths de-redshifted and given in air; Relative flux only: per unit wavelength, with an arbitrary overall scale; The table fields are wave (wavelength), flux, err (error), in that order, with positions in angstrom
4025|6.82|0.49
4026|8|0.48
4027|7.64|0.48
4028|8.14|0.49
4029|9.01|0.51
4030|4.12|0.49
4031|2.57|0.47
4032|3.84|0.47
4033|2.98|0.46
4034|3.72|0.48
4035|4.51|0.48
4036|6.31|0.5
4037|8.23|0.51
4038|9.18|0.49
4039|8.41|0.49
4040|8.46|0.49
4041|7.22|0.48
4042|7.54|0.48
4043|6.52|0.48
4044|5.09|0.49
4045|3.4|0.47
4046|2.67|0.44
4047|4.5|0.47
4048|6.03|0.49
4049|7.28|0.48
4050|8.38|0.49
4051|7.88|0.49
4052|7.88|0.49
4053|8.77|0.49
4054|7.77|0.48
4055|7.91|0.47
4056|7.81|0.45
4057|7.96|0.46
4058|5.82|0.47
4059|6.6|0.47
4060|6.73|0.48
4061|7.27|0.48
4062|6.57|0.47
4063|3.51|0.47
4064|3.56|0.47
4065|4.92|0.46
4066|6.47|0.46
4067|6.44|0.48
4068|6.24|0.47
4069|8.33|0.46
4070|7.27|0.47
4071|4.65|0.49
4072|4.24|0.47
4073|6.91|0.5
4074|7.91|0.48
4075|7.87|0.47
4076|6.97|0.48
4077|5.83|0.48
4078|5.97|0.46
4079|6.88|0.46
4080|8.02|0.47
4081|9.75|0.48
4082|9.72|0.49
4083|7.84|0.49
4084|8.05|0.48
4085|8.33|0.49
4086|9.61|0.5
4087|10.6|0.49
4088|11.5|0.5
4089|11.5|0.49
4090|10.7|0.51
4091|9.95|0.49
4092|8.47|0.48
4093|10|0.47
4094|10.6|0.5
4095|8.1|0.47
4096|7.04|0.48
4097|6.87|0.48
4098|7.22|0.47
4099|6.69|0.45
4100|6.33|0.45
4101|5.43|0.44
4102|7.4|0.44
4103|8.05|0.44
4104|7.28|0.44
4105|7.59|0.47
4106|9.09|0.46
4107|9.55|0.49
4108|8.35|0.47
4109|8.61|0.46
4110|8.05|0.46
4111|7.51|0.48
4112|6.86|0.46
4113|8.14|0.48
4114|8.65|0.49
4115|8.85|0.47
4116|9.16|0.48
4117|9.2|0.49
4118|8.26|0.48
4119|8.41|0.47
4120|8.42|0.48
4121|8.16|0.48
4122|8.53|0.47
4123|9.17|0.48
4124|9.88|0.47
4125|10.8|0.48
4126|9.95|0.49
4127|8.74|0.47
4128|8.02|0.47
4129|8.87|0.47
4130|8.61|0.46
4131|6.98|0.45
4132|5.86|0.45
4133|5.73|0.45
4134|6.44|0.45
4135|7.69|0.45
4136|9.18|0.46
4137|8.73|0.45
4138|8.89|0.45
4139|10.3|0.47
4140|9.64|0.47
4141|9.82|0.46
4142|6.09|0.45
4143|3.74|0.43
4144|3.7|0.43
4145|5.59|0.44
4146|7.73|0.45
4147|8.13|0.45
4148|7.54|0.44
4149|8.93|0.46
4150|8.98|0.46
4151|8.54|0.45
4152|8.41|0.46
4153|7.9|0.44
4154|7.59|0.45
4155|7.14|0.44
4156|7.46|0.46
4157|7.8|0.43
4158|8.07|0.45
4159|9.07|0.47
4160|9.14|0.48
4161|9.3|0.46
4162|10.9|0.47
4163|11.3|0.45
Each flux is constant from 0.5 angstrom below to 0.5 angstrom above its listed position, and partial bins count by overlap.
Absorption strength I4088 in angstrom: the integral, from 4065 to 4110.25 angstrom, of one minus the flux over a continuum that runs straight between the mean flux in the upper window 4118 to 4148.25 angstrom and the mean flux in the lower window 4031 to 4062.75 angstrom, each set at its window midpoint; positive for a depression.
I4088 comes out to -4.6 angstrom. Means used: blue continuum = 6.47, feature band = 7.93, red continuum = 7.99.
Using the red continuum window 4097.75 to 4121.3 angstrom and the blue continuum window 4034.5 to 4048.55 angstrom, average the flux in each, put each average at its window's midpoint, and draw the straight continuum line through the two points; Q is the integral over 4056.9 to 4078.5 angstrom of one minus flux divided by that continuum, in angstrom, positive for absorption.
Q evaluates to 2.2 angstrom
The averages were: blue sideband 6.29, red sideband 7.98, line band 6.24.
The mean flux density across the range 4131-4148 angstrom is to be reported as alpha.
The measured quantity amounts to 7.32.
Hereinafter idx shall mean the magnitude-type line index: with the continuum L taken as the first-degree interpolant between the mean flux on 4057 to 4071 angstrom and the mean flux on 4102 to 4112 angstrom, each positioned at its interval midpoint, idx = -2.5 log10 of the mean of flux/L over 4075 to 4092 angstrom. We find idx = -0.236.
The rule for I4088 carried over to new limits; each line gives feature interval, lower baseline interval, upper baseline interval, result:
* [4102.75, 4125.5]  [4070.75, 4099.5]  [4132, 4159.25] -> -1.67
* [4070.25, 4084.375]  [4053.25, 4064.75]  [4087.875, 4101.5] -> 0.73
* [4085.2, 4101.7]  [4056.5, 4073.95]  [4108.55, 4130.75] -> -3.05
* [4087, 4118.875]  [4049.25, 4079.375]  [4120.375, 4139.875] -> -3.01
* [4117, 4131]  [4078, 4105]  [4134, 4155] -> -1.37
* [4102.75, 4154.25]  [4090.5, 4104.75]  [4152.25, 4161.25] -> -1.01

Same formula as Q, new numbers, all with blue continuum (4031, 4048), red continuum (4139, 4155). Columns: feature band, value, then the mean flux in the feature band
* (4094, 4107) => -1.38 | 7.47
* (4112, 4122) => -2.06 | 8.49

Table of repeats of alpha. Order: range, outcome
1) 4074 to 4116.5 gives 8.3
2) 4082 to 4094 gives 9.73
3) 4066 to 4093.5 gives 8.1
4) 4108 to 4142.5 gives 8.42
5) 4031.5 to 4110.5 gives 7.26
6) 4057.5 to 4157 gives 7.82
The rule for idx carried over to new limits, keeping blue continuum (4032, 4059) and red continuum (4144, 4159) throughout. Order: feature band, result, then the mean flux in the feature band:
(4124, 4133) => -0.13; 8.4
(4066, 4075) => 0.04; 6.57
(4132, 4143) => -0.05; 7.94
